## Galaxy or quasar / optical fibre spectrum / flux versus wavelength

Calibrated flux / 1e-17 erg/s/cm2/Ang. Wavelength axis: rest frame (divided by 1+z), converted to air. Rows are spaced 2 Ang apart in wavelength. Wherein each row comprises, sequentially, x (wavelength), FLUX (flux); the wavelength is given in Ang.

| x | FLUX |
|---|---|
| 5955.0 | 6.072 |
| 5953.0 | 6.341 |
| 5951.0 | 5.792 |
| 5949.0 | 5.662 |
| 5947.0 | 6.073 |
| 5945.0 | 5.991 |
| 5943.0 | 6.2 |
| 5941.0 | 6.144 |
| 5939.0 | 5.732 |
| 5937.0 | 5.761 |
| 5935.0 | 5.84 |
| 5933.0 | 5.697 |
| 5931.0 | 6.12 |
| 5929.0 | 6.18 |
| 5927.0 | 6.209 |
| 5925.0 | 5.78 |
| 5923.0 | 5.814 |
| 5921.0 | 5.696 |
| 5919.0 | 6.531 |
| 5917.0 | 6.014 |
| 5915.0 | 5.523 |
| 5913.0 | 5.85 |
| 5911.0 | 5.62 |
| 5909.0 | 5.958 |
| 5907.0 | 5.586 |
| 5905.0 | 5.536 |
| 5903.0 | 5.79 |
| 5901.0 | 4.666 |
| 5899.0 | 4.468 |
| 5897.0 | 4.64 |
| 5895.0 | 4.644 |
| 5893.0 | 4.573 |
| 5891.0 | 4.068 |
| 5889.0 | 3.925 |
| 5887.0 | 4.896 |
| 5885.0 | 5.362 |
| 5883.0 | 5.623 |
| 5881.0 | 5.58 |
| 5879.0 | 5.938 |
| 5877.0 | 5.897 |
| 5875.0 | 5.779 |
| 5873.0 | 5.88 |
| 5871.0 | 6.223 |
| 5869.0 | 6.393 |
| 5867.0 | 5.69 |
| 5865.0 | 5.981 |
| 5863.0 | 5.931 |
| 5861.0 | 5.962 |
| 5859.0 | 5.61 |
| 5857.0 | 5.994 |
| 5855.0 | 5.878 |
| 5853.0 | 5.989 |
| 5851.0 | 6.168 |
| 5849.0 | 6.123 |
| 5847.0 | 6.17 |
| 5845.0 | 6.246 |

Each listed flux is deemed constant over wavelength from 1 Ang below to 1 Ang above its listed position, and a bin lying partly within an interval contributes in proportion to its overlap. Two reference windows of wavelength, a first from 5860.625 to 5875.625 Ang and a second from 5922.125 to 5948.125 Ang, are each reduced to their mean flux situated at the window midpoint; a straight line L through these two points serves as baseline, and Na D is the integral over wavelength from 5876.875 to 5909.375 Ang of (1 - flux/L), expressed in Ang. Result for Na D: 4.8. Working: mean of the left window 5.99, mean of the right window 5.96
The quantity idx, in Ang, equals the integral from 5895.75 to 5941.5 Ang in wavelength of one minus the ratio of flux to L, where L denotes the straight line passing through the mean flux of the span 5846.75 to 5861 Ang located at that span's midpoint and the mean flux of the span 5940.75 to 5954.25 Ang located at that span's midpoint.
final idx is 2.4 Ang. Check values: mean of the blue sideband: 5.98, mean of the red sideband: 6.02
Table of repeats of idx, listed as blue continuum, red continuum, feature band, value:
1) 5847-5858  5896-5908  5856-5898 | 1.1 Ang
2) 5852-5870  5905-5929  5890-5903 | 2.8 Ang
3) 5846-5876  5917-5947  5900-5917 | 1.1 Ang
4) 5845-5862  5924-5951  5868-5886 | 0.4 Ang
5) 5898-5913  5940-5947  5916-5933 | -0.8 Ang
